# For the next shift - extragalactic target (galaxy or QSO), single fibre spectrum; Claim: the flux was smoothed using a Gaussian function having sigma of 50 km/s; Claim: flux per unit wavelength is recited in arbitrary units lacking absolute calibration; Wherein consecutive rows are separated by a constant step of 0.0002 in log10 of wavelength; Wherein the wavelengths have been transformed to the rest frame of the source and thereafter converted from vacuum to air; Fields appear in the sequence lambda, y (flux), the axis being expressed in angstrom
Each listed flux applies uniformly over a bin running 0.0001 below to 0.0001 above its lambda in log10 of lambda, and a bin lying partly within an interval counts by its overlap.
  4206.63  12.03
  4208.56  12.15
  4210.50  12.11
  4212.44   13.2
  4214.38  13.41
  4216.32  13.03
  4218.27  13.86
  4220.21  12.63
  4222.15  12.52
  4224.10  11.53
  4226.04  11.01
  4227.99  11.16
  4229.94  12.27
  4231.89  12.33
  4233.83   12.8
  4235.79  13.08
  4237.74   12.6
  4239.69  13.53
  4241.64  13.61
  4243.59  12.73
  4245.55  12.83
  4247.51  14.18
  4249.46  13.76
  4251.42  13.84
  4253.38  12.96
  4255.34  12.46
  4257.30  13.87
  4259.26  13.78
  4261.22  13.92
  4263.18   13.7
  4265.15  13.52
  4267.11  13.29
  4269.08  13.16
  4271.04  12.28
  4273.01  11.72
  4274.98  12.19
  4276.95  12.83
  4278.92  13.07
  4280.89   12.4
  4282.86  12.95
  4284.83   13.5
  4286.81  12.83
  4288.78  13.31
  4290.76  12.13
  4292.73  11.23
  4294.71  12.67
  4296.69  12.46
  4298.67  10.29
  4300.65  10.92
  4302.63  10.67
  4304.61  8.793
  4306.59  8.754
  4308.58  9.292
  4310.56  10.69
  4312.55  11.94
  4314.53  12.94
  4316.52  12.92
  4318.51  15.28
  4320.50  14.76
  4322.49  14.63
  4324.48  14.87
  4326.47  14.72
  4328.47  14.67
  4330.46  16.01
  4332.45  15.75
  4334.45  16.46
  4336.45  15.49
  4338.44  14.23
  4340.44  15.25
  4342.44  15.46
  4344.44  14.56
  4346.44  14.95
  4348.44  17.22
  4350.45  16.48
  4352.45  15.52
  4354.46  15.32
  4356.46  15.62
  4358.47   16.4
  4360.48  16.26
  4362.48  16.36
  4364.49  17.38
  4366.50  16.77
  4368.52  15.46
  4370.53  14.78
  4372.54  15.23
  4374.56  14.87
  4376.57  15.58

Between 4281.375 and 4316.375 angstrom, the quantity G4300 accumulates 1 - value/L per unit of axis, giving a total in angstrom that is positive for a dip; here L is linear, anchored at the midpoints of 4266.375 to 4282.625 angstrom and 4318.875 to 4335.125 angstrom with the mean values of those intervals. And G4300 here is 5.7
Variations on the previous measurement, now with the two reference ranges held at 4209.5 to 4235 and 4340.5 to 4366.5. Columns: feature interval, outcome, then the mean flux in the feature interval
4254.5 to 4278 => 0.96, 13.1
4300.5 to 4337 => 4.64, 13.2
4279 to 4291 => 1.03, 12.9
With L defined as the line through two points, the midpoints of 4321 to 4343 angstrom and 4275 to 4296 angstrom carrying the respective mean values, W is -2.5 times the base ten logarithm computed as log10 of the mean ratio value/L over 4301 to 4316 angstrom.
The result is 0.30 mag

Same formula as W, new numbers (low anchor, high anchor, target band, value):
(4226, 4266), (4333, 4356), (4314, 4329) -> 0.04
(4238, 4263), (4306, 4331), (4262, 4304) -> 0.08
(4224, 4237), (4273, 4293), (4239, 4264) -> -0.10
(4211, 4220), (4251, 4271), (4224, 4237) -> 0.10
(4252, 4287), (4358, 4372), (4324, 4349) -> -0.01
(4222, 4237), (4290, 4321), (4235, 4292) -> -0.11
